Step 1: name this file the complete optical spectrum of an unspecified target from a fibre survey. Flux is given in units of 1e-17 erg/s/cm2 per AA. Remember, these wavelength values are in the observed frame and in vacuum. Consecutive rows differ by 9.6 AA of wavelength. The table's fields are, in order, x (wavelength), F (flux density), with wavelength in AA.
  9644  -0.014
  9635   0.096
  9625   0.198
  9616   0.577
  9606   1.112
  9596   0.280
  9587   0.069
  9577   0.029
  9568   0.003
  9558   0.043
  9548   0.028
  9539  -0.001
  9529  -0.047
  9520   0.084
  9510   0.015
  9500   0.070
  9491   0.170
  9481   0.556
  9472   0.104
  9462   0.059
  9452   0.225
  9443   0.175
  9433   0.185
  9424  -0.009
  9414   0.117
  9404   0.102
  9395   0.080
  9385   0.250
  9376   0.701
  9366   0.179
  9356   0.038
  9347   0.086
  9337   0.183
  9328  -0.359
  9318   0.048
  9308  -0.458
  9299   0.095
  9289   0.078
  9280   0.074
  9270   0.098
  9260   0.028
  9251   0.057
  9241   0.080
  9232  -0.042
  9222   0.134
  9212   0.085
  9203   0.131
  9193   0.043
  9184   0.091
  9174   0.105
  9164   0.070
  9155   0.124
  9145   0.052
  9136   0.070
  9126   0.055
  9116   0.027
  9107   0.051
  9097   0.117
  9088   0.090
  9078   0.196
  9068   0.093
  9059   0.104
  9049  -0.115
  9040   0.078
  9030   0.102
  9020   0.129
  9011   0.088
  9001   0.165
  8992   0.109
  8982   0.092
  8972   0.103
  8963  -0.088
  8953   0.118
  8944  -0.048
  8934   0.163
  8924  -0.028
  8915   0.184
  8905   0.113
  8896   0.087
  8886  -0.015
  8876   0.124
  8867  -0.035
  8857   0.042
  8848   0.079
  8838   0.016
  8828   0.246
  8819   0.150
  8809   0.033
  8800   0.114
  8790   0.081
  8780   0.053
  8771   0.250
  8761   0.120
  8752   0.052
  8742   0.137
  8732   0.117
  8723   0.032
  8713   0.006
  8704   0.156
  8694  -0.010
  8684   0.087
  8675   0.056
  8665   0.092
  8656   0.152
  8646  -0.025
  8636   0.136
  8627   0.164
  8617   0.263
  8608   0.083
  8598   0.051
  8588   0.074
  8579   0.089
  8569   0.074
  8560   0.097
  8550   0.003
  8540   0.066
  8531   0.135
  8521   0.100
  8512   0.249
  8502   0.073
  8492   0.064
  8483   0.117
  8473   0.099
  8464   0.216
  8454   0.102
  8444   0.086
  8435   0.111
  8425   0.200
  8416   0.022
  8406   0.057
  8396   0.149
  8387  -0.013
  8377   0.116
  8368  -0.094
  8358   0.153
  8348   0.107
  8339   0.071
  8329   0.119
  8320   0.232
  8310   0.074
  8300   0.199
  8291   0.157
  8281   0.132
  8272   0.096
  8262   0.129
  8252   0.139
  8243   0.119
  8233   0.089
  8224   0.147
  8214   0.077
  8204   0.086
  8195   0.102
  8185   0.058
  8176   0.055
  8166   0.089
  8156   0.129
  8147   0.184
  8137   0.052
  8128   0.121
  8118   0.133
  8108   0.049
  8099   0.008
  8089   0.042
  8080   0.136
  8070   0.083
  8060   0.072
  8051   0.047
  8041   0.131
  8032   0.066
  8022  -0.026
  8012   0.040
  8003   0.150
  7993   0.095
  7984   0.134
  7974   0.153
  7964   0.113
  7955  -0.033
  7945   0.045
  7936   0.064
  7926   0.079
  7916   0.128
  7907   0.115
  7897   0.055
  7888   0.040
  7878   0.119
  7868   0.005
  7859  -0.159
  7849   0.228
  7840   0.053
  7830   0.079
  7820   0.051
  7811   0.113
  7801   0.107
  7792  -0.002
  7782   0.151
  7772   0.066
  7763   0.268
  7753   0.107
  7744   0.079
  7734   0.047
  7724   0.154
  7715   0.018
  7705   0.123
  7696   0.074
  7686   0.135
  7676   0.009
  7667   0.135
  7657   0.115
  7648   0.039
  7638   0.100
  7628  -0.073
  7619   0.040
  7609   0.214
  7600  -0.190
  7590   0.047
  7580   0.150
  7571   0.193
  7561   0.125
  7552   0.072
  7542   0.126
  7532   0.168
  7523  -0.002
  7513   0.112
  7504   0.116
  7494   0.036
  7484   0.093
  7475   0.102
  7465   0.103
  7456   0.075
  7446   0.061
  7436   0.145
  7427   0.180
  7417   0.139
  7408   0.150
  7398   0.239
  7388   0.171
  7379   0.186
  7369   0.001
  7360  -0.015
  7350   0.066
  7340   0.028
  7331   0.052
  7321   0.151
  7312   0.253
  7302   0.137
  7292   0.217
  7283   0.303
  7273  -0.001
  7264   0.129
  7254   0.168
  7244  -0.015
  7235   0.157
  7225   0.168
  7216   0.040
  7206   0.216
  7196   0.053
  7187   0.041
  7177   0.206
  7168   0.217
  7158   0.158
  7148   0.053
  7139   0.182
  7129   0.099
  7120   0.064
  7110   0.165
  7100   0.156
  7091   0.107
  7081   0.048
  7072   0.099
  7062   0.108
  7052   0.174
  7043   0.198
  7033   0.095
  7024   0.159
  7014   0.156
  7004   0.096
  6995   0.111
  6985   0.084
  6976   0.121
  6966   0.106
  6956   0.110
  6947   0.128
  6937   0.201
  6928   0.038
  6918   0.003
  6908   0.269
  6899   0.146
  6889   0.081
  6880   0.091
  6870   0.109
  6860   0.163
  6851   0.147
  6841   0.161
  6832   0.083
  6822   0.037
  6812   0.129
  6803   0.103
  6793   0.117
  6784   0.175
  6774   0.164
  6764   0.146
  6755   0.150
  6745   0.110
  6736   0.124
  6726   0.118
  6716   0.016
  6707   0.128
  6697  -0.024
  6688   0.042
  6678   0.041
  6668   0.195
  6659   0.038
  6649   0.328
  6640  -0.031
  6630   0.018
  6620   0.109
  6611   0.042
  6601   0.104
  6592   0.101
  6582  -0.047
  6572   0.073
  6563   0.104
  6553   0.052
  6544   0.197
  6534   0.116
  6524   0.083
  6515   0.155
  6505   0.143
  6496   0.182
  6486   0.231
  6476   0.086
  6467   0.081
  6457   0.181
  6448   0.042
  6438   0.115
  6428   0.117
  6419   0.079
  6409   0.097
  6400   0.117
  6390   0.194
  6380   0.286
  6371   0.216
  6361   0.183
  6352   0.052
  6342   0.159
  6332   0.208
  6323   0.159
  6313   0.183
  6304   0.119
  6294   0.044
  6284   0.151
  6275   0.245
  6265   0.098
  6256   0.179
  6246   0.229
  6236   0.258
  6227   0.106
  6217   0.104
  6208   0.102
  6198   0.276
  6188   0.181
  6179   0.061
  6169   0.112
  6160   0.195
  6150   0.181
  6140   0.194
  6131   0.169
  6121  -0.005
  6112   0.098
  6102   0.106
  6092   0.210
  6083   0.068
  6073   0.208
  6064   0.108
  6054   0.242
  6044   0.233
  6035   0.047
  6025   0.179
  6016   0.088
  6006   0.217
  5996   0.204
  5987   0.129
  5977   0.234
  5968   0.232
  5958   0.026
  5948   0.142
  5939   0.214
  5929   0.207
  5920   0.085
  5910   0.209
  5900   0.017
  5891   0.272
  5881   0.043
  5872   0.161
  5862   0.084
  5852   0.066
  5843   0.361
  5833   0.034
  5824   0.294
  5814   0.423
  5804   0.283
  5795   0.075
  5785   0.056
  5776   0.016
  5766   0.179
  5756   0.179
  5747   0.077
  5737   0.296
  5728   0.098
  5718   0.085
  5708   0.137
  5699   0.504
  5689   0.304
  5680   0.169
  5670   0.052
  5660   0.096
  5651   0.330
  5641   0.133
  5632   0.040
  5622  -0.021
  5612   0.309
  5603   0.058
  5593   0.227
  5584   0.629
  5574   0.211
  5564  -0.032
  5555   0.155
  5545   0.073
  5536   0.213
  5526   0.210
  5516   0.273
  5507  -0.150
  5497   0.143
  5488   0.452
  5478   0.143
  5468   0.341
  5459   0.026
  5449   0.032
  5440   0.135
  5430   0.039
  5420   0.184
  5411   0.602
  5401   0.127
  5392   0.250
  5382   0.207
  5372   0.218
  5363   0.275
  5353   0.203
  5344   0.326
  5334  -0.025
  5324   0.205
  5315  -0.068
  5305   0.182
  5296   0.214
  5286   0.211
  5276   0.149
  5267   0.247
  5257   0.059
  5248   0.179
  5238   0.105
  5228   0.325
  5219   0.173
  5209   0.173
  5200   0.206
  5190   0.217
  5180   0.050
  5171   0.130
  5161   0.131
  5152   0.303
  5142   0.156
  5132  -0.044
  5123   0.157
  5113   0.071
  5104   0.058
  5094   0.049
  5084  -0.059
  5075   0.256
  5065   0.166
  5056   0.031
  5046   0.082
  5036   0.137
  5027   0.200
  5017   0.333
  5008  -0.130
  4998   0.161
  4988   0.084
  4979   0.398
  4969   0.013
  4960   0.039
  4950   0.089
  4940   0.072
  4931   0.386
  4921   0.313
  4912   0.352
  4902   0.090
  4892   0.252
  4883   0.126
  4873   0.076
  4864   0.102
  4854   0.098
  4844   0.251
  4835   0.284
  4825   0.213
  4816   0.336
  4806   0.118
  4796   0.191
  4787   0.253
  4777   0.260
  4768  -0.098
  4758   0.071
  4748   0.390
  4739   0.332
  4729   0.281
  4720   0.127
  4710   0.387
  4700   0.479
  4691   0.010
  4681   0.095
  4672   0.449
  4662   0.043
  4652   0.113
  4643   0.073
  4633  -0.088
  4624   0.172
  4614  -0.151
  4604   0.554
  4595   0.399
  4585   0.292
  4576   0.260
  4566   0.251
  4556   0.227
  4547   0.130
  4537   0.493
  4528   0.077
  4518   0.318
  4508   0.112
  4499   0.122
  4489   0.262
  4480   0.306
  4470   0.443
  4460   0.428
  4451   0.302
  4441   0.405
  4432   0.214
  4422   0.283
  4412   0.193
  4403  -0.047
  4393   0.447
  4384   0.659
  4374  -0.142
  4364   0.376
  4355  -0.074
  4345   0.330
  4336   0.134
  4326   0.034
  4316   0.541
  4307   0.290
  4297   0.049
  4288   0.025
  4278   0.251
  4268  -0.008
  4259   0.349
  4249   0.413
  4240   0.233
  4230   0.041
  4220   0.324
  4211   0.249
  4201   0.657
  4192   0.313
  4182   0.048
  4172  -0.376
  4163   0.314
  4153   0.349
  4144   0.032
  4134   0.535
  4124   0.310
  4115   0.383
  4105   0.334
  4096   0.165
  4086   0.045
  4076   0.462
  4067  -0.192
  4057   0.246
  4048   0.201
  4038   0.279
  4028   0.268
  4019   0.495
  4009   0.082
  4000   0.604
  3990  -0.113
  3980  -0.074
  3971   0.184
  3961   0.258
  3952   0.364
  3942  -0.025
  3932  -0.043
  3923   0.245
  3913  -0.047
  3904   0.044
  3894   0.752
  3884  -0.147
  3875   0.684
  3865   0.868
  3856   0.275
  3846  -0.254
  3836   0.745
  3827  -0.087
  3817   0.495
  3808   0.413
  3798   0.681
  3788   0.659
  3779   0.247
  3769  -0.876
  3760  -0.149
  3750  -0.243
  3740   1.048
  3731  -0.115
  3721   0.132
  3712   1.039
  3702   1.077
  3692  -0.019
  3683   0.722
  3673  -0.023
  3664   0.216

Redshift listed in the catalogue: 1.577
